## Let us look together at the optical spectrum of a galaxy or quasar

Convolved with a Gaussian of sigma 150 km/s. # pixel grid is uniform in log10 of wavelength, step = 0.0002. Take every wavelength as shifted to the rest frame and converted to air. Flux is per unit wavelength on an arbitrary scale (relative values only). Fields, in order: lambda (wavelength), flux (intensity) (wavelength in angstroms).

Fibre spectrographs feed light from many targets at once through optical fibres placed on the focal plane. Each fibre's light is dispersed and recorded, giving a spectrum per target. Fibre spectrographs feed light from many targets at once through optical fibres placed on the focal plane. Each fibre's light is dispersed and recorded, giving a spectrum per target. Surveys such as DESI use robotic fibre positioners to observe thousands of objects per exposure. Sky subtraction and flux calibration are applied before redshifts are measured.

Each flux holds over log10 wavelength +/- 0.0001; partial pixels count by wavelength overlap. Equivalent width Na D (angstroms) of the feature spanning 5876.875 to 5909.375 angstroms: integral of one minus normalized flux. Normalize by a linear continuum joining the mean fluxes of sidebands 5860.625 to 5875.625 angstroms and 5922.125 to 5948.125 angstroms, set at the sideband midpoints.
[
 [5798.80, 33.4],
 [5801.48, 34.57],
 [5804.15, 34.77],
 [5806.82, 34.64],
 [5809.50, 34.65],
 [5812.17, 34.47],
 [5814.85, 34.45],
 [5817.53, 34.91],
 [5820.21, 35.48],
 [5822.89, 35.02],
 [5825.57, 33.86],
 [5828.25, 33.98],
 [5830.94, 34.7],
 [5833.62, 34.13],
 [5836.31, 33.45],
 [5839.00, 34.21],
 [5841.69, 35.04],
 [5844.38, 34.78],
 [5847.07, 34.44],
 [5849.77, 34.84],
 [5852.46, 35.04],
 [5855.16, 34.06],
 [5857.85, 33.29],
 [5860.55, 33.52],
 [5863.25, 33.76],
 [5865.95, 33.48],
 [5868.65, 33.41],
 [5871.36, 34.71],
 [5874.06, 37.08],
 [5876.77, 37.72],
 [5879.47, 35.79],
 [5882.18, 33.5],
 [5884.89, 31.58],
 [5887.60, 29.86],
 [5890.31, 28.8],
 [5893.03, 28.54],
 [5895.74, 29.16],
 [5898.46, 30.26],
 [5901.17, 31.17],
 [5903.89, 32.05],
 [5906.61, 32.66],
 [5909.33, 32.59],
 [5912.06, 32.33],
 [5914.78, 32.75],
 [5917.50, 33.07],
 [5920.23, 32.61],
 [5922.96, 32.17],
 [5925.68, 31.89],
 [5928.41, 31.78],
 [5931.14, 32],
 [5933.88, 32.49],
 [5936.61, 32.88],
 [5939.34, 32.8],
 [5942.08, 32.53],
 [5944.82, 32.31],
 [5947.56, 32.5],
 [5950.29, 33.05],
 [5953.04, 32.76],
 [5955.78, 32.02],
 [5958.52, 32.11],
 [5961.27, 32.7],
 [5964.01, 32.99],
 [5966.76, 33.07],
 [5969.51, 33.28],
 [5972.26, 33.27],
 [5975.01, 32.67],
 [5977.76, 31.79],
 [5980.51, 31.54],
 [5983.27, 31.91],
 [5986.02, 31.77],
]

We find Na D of 2.06 angstroms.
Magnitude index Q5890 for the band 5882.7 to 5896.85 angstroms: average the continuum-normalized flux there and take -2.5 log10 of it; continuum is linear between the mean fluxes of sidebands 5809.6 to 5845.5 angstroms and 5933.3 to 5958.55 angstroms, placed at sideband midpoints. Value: 0.126 mag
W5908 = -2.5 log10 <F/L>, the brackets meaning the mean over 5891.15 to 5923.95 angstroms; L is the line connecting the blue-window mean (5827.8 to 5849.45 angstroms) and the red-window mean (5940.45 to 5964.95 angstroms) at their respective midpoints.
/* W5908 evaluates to 0.06 mag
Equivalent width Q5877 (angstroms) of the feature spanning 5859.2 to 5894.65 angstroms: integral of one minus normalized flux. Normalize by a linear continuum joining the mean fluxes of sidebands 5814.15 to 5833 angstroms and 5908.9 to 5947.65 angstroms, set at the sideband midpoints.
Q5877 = 0.36 angstroms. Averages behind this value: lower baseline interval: 34.6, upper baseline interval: 32.4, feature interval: 33.2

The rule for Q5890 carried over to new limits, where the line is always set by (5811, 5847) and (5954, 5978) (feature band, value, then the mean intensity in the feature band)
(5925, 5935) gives 0.039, 32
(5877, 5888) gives 0.011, 33.5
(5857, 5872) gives 0.012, 33.6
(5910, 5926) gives 0.027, 32.5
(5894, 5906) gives 0.096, 30.7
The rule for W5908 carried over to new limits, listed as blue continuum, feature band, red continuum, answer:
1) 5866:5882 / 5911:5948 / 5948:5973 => 0.04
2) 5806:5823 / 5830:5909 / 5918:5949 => 0.01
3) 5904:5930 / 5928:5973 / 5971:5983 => -0.01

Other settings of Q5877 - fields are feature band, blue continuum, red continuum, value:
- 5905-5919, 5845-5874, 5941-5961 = 0.2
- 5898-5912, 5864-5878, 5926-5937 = 0.7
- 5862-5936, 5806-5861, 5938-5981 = 2.2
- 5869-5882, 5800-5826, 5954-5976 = -0.7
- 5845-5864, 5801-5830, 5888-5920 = -0.6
